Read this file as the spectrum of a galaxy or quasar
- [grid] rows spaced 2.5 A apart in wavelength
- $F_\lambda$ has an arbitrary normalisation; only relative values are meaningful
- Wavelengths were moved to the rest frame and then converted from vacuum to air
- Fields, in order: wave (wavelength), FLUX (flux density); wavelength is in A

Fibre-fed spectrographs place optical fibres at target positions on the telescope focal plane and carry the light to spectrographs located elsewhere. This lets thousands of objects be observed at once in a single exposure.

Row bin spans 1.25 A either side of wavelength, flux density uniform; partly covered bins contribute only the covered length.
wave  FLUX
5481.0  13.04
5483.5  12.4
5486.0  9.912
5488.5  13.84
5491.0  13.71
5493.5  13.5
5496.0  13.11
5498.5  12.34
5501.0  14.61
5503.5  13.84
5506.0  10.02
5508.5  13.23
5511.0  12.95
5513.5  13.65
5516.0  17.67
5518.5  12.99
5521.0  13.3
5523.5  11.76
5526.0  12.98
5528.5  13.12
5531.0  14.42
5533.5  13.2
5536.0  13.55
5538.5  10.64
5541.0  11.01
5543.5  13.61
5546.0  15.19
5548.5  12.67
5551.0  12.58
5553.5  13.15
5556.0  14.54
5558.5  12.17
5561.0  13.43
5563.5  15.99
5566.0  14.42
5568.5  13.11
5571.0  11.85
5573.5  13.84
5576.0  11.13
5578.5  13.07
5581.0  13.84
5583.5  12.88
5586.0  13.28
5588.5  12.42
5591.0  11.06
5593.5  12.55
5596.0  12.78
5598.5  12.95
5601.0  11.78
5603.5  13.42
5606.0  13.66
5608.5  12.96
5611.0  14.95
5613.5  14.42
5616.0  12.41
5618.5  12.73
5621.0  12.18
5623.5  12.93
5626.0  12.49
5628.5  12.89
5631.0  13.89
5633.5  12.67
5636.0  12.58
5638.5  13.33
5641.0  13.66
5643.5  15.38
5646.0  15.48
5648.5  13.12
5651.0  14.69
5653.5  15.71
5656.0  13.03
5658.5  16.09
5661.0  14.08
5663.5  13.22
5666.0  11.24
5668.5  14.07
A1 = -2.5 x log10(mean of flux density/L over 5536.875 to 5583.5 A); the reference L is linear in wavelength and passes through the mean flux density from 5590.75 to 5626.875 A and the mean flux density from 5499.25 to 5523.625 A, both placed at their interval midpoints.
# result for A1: 0.01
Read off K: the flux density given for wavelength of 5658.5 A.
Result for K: 16.09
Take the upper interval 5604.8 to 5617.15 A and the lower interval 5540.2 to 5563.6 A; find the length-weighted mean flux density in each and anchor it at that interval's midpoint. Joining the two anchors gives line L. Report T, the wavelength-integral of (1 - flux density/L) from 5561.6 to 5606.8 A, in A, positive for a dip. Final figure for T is 1.8 A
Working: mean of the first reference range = 13.4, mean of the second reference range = 13.7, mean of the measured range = 13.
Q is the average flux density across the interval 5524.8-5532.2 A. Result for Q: 13.5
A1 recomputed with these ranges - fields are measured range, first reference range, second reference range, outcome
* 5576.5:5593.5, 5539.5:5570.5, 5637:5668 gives 0.08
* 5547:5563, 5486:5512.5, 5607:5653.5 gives 0.00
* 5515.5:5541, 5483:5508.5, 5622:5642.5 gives -0.02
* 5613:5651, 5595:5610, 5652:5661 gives 0.05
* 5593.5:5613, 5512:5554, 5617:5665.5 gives 0.02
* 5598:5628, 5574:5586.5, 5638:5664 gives 0.04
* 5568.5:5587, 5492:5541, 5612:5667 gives 0.04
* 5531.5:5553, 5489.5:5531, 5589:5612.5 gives 0.03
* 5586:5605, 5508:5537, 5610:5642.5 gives 0.07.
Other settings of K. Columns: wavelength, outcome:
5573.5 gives 13.84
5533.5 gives 13.2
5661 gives 14.08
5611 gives 14.95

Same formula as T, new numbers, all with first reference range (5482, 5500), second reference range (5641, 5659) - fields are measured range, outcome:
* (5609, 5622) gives 0.8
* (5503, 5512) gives 0.4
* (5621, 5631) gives 1.1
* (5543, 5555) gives 0.0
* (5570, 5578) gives 0.8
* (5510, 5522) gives -1.0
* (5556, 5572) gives 0.0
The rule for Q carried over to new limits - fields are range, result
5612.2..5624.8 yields 12.9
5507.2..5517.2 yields 14.3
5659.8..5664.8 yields 13.6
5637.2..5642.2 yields 13.5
